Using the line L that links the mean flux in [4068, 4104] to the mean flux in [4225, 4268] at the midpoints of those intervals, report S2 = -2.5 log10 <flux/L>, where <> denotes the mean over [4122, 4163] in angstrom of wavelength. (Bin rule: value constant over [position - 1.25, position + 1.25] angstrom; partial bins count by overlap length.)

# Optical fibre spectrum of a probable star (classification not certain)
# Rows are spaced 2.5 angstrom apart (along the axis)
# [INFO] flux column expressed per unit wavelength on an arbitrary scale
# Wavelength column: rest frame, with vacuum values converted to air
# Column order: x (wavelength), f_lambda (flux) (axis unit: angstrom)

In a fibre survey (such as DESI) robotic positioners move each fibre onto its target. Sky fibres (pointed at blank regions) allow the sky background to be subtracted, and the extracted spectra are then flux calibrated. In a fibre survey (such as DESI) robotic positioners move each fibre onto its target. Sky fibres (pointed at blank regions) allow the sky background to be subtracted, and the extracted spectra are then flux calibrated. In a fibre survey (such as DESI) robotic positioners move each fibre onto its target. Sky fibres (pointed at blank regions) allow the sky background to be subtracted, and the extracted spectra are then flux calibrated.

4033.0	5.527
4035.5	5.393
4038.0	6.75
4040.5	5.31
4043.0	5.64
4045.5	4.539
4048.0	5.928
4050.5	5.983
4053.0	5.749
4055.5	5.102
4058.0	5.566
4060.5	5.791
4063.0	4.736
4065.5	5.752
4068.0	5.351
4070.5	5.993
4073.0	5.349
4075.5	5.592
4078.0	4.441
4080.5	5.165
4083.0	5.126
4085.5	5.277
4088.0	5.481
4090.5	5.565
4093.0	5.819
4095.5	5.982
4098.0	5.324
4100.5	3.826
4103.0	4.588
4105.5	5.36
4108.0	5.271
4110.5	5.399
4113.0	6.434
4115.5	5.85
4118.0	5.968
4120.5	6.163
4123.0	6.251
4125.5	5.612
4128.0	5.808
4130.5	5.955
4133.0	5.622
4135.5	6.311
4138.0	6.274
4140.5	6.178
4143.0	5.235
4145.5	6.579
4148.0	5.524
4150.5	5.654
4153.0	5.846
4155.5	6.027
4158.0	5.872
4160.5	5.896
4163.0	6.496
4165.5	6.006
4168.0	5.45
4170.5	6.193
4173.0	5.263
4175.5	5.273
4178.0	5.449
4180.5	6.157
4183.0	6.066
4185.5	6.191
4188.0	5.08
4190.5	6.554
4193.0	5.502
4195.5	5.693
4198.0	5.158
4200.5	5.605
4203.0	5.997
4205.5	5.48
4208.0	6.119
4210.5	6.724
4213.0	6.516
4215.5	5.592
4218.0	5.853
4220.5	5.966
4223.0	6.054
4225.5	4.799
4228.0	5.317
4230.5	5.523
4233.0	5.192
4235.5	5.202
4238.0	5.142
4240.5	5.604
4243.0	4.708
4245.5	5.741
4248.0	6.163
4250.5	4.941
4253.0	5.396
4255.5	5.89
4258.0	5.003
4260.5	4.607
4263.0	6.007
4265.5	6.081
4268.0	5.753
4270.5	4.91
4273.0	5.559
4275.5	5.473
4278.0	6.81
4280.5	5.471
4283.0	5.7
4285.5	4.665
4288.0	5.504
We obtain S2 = -0.12 mag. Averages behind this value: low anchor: 5.26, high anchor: 5.39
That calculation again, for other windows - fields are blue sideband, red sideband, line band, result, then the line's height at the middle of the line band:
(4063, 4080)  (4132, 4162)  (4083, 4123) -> 0.018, 5.59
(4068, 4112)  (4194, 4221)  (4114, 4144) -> -0.089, 5.48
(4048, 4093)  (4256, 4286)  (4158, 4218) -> -0.067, 5.49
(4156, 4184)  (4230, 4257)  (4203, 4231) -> -0.051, 5.56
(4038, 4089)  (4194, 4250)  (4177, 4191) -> -0.058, 5.58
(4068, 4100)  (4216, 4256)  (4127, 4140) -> -0.114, 5.41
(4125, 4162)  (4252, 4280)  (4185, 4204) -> 0.014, 5.77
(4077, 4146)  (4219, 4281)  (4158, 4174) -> -0.064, 5.56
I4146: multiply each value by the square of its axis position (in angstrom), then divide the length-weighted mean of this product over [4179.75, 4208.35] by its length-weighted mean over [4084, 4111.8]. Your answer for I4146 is 1.15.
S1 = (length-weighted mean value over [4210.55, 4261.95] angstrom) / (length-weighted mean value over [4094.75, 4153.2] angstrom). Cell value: 0.96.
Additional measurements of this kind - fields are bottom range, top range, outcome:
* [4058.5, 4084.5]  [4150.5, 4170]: 1.11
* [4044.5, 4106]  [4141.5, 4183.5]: 1.09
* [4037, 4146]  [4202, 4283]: 1.01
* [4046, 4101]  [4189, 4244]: 1.04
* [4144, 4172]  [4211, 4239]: 0.94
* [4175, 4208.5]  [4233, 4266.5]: 0.94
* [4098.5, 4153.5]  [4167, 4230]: 1.01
